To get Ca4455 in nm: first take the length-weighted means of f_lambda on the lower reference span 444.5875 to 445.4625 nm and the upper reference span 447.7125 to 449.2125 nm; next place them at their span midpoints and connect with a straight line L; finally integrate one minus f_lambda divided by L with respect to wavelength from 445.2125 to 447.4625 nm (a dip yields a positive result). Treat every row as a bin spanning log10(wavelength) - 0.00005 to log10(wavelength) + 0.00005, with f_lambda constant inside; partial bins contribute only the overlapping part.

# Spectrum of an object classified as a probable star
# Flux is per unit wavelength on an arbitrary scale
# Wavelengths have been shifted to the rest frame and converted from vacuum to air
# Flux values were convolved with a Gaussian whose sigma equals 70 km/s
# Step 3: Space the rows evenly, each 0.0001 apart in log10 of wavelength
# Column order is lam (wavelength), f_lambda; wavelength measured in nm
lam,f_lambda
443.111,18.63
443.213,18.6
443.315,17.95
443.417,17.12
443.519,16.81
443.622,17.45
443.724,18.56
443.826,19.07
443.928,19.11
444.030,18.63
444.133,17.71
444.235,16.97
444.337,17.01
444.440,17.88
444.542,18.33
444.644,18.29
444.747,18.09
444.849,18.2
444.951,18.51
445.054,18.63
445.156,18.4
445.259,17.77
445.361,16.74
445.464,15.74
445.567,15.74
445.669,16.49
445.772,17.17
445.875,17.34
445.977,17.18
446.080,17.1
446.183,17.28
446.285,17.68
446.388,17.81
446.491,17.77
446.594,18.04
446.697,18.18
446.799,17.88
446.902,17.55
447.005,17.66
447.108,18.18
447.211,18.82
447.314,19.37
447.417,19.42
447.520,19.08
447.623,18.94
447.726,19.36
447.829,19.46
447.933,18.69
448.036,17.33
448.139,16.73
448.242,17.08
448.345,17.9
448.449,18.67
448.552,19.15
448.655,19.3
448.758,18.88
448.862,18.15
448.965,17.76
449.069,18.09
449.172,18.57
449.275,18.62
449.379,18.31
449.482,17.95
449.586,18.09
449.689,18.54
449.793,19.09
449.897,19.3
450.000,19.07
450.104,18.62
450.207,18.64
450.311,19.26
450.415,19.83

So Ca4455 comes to 0.06 nm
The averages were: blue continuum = 18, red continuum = 18.3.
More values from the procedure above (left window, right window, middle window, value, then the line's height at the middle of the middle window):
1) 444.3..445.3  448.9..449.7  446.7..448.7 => -0.03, 18.2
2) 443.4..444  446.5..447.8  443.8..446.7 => 0.10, 18.3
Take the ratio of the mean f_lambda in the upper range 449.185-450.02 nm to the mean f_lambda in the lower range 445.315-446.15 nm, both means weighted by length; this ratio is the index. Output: 1.1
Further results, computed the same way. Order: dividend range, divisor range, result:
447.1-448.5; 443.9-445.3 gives 1.02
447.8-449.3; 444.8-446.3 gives 1.05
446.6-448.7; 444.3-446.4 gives 1.05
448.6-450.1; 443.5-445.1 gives 1.03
